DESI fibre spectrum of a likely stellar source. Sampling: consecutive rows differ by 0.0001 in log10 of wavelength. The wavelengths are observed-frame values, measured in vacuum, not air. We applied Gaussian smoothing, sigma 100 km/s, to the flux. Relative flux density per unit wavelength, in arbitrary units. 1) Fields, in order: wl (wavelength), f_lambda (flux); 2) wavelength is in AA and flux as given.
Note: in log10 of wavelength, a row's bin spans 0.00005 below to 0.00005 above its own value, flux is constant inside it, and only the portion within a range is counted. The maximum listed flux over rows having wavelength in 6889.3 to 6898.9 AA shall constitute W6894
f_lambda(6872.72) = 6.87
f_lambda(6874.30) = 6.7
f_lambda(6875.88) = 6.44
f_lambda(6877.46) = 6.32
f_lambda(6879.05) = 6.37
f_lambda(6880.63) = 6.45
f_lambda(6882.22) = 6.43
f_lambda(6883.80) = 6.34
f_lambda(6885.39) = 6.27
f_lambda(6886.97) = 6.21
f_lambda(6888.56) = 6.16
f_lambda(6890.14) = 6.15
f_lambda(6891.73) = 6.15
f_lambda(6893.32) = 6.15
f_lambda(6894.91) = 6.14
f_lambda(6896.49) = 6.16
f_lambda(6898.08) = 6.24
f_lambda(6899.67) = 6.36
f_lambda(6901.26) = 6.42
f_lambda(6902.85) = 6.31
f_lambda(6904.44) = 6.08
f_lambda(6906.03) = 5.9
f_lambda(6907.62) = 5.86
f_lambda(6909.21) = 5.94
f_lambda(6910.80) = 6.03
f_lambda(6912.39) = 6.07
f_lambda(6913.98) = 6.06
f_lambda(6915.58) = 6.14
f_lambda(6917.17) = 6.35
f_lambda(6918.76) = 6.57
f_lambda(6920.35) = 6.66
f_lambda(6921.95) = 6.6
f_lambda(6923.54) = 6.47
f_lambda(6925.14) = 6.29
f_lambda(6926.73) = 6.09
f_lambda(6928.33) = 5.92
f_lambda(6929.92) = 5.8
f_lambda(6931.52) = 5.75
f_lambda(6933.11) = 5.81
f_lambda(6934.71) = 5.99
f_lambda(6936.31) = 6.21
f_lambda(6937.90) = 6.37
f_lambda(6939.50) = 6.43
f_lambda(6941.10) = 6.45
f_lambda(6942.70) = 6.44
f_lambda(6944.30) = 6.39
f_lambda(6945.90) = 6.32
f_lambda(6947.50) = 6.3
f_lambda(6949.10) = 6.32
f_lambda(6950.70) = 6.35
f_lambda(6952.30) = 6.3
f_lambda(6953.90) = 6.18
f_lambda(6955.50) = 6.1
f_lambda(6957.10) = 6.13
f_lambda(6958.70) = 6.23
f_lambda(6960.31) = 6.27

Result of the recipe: 6.24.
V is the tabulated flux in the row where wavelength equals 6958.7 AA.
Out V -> 6.23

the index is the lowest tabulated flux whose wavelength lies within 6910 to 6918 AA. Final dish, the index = 6.03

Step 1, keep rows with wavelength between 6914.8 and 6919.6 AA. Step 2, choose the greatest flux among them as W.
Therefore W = 6.57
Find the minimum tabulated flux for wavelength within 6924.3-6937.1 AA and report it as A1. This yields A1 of 5.75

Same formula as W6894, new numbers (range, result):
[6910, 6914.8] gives 6.07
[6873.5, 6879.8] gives 6.7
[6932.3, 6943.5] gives 6.45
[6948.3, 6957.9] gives 6.35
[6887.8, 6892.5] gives 6.16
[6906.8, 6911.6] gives 6.03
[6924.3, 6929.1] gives 6.29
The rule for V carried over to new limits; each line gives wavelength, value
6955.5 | 6.1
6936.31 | 6.21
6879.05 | 6.37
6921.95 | 6.6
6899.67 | 6.36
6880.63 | 6.45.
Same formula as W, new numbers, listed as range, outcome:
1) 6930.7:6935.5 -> 5.99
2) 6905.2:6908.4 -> 5.9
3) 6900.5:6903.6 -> 6.42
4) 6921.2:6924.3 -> 6.6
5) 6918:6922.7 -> 6.66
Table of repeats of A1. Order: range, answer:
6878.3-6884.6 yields 6.34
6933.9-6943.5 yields 5.99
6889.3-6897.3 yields 6.14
